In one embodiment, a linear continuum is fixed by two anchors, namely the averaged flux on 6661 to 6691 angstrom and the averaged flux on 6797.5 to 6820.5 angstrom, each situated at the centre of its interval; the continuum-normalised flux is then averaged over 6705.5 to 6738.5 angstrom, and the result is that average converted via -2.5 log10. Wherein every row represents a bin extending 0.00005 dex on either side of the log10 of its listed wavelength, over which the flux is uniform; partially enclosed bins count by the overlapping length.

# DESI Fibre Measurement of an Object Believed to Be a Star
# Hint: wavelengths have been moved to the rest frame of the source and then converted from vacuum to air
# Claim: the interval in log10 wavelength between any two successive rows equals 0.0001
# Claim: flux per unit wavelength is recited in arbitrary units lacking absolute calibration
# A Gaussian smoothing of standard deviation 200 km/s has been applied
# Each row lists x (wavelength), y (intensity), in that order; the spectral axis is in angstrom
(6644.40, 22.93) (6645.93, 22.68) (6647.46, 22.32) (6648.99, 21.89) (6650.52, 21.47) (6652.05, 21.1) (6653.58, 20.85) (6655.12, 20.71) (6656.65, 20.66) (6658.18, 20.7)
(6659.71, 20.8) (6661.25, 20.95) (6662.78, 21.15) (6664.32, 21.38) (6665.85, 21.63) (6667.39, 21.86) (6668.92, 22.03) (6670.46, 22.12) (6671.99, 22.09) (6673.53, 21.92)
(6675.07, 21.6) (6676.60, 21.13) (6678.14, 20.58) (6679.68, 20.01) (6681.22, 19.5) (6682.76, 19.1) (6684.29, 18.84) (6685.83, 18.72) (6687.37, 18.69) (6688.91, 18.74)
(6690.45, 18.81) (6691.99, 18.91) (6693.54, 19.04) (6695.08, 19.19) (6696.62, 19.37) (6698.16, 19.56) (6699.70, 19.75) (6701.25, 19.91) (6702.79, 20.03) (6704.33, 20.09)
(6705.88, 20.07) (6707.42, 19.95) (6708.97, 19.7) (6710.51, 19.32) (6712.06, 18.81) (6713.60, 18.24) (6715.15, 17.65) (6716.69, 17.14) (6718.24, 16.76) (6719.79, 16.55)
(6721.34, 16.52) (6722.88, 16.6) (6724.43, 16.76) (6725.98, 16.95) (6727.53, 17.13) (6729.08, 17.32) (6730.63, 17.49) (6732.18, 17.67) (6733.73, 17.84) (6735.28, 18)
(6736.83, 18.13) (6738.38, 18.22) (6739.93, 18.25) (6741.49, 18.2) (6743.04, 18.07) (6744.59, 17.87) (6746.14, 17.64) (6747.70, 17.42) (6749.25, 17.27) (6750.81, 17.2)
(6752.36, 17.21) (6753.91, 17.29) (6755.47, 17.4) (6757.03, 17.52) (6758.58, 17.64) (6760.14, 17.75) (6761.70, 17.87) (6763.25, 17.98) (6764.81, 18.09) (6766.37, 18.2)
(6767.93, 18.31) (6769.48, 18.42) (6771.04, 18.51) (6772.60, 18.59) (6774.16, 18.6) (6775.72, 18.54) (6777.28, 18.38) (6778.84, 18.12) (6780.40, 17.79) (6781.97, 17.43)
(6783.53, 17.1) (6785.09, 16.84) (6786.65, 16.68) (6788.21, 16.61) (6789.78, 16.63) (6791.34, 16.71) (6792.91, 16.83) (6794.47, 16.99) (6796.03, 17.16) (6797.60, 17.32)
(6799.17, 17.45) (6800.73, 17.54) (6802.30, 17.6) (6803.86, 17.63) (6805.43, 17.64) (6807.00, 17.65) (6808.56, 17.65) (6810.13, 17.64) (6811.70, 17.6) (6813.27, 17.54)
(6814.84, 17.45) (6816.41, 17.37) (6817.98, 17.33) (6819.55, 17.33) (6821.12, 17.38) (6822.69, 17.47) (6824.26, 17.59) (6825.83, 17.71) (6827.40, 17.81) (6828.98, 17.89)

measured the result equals 0.10 mag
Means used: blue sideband 20.6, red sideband 17.5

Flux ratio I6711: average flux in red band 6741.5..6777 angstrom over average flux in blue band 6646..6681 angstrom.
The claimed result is 0.8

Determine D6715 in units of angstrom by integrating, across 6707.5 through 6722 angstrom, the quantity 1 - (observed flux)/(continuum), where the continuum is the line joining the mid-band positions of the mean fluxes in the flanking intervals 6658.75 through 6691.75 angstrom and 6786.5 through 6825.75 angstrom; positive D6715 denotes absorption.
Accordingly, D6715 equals 1.2 angstrom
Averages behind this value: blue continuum 20.5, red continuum 17.3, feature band 18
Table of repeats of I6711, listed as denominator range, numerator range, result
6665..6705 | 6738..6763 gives 0.88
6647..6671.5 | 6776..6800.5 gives 0.81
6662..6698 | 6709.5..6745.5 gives 0.87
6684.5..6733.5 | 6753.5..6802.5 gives 0.96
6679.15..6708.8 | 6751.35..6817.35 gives 0.91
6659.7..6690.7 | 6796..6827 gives 0.85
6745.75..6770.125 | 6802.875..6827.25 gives 0.99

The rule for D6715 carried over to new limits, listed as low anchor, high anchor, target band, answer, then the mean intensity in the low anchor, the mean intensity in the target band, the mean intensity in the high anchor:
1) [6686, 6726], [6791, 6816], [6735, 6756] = 0.5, 18.6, 17.7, 17.4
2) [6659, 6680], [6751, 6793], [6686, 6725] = 2.8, 21.4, 18.7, 17.7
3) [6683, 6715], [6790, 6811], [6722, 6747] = 1.3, 19.3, 17.6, 17.4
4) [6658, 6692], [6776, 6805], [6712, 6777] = 3.0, 20.5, 17.7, 17.3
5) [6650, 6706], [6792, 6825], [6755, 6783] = 0.4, 20.3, 18.1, 17.4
